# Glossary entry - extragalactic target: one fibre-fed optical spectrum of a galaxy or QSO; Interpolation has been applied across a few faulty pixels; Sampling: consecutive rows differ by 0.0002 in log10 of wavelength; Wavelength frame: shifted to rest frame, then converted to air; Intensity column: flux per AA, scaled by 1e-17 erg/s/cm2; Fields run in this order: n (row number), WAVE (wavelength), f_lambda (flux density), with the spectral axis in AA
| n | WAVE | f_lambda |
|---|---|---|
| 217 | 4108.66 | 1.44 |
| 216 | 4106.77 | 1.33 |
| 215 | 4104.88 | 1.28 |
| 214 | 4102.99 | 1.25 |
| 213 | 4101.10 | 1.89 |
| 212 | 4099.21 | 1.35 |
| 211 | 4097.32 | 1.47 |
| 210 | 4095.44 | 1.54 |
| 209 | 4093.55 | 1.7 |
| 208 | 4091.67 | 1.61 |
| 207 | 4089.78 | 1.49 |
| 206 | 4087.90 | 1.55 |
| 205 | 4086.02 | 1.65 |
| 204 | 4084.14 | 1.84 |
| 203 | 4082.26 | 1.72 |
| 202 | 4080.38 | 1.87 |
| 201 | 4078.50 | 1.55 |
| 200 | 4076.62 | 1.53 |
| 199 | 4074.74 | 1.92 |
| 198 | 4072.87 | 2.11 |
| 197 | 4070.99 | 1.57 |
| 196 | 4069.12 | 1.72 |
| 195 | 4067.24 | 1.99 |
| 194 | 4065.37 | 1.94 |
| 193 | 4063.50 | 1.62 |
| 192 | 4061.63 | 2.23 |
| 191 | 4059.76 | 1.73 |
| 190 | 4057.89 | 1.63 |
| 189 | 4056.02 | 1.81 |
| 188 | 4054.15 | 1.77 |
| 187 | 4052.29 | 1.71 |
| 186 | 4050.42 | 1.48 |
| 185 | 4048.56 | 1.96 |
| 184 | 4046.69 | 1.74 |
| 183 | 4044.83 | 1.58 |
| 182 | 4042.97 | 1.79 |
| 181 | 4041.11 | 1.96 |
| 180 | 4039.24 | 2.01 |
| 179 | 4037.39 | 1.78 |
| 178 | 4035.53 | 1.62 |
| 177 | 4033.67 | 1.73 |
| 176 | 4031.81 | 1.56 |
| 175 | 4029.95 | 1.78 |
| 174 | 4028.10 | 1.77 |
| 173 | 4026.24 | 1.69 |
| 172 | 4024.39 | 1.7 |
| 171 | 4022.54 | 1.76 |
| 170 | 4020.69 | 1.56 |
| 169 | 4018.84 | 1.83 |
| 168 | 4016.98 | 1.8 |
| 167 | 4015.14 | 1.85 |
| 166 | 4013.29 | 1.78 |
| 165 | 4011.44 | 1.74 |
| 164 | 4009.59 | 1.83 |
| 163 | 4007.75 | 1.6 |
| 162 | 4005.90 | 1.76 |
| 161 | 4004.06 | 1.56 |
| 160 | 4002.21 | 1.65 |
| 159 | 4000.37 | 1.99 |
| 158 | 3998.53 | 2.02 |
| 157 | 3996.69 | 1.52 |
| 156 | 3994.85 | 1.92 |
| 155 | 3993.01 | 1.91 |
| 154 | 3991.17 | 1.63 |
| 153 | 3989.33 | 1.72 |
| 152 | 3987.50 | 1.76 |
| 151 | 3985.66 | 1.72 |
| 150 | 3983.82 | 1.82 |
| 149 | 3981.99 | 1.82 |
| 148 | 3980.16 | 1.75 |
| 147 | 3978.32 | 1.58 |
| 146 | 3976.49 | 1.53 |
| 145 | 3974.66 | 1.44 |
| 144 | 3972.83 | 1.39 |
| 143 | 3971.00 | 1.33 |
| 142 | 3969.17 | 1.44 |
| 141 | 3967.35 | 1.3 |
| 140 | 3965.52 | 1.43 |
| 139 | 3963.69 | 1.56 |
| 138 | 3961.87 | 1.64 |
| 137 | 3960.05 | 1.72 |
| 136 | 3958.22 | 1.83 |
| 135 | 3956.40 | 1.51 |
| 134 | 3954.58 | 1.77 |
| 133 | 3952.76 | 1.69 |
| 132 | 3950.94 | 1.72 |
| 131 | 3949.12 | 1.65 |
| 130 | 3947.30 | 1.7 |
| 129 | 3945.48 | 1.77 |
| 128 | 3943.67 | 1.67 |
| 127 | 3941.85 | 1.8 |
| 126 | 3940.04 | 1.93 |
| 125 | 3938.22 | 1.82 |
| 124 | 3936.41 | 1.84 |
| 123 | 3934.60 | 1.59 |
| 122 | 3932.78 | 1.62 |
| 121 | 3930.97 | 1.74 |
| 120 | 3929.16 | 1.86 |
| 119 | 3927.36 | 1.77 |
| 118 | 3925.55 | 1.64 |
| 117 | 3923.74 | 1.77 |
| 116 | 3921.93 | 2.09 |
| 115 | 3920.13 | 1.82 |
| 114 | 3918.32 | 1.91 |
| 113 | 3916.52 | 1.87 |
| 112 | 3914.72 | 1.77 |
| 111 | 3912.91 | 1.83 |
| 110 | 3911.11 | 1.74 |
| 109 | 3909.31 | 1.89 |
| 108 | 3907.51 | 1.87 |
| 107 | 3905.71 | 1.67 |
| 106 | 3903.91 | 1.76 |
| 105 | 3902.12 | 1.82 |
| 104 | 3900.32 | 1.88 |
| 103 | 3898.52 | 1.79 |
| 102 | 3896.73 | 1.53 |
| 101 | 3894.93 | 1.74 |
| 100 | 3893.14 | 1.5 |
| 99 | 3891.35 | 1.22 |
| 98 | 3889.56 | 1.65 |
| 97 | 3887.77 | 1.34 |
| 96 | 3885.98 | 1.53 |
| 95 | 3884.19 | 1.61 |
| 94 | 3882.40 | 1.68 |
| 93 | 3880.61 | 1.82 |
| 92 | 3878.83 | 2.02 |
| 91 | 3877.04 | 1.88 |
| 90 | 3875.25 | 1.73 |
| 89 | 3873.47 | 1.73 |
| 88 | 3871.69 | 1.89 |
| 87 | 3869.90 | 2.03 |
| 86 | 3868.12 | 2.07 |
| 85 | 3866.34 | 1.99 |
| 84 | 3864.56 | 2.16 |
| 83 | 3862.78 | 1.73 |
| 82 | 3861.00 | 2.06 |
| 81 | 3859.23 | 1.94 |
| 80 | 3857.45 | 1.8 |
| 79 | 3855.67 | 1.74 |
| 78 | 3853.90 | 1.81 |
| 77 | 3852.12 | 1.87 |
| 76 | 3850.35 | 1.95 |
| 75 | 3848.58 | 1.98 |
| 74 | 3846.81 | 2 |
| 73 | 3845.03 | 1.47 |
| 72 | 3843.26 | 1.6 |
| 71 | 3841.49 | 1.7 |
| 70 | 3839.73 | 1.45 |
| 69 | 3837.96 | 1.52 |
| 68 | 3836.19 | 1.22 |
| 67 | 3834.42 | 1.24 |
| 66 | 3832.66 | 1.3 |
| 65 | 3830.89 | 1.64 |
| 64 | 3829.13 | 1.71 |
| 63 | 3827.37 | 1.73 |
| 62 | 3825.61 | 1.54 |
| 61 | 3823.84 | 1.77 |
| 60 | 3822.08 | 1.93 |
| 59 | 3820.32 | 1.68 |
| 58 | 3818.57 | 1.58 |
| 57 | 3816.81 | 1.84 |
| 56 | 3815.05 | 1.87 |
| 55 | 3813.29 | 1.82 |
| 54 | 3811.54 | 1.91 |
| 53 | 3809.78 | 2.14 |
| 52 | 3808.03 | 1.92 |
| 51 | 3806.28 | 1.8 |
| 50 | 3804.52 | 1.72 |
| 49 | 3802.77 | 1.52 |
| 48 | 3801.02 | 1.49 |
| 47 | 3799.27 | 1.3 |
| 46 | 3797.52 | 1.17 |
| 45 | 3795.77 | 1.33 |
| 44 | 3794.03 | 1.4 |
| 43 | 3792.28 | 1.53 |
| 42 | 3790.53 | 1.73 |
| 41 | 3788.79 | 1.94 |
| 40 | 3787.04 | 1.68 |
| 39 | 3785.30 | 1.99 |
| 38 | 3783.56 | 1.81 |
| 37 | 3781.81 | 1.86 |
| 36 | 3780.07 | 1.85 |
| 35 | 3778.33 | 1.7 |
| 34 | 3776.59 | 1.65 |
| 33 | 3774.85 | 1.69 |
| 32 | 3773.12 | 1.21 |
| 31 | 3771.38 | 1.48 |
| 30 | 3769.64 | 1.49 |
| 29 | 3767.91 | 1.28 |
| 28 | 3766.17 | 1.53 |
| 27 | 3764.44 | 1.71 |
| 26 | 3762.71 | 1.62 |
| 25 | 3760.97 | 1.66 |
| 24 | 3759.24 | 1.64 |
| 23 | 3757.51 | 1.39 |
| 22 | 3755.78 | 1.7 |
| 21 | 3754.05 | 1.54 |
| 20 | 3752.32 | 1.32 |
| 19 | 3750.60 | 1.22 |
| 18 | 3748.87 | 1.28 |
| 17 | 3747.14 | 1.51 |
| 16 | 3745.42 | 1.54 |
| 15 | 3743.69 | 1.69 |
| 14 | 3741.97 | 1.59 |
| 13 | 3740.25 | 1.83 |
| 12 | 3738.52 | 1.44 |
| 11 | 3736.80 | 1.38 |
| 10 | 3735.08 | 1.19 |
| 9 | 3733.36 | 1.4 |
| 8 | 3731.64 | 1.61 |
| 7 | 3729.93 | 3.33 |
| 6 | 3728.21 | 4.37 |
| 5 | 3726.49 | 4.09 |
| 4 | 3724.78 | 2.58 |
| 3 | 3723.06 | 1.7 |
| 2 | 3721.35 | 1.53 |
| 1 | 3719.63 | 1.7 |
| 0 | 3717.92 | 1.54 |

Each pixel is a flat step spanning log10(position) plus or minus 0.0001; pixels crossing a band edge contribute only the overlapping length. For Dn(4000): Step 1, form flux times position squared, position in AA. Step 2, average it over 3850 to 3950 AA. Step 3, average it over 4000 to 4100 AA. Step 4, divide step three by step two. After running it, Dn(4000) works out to 1.05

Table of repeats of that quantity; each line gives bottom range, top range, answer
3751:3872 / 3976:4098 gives 1.16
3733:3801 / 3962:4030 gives 1.22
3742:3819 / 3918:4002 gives 1.16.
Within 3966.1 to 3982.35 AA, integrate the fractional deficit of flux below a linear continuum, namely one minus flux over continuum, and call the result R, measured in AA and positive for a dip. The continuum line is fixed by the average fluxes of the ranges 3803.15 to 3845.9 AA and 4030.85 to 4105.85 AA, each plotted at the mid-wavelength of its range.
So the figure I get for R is 1.9 AA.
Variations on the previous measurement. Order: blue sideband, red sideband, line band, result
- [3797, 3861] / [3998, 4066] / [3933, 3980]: 3.0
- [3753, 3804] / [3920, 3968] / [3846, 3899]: -4.4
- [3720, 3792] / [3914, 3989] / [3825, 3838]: 1.9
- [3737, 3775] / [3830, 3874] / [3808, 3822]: -1.6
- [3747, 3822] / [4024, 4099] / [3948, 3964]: 0.1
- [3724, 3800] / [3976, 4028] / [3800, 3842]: 1.7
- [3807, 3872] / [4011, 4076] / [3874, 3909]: 1.6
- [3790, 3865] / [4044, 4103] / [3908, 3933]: -1.8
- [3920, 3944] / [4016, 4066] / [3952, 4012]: 3.7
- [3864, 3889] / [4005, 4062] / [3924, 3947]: 0.5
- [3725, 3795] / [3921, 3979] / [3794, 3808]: 1.9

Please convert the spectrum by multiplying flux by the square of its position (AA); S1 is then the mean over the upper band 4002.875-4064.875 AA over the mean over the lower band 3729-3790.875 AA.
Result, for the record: 1.24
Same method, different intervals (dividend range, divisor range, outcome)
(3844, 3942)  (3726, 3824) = 1.11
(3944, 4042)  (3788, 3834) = 1.12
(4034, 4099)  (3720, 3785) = 1.15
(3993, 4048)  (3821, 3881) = 1.09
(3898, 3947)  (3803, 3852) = 1.11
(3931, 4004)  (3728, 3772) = 1.14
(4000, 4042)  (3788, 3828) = 1.16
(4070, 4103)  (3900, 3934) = 1.00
